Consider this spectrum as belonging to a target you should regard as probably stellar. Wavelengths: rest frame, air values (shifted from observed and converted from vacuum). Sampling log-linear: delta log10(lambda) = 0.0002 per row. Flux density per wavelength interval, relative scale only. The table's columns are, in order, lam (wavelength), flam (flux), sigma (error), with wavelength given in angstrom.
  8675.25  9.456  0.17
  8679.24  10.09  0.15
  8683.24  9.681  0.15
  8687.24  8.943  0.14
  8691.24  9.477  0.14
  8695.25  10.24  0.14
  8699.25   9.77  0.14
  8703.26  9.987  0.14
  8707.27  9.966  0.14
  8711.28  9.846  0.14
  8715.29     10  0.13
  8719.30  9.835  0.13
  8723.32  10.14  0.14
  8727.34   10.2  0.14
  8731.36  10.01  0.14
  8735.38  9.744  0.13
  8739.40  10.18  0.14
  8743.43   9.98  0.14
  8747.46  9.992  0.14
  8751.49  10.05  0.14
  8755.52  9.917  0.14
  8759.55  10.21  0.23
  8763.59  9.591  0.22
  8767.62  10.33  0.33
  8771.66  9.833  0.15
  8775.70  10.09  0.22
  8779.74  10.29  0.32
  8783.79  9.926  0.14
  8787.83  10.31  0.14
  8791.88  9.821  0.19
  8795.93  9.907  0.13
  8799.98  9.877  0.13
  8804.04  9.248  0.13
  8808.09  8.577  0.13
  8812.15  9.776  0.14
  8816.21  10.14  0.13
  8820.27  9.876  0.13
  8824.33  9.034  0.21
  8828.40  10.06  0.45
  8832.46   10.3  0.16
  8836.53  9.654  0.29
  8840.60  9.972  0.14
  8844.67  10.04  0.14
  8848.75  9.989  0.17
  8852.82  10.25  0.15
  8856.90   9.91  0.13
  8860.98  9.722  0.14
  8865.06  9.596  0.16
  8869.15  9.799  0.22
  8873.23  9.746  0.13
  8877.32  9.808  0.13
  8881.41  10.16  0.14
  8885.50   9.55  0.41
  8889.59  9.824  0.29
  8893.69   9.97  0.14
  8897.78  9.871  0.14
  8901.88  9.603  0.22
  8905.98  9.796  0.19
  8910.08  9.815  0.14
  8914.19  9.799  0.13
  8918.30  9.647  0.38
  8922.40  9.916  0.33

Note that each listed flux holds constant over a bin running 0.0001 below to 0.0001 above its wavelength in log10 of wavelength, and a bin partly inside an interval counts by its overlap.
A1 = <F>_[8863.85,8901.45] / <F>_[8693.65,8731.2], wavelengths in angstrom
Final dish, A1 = 0.98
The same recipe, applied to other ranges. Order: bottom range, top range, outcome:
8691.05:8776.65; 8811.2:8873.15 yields 0.99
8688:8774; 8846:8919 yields 0.99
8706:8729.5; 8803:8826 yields 0.95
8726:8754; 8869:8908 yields 0.98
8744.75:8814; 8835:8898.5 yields 1.00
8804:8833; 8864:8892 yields 1.02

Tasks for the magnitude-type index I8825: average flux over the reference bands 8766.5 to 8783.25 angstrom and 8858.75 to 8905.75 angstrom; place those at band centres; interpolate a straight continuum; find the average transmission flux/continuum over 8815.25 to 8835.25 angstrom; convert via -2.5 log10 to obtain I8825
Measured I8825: 0.01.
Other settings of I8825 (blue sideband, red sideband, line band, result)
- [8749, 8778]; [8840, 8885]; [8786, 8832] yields 0.03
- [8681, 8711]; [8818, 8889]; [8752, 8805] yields -0.02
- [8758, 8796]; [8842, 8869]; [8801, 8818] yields 0.06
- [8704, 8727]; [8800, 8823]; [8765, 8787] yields -0.04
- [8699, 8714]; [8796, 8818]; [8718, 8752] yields -0.02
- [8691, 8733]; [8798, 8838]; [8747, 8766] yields -0.01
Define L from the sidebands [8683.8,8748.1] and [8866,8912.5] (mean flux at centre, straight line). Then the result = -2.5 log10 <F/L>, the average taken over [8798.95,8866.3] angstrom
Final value 0.01 mag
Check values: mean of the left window 9.89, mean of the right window 9.81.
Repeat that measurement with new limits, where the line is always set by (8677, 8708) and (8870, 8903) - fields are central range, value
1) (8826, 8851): -0.02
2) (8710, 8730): -0.03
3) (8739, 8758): -0.03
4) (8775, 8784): -0.04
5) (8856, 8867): 0.01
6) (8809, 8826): 0.02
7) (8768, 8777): -0.03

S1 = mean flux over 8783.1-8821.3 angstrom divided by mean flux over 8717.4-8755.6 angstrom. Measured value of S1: 1.0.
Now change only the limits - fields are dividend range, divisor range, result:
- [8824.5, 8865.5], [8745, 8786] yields 0.99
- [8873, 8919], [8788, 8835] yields 1.01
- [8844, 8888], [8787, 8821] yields 1.02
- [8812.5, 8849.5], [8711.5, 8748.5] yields 0.99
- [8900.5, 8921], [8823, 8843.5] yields 0.99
